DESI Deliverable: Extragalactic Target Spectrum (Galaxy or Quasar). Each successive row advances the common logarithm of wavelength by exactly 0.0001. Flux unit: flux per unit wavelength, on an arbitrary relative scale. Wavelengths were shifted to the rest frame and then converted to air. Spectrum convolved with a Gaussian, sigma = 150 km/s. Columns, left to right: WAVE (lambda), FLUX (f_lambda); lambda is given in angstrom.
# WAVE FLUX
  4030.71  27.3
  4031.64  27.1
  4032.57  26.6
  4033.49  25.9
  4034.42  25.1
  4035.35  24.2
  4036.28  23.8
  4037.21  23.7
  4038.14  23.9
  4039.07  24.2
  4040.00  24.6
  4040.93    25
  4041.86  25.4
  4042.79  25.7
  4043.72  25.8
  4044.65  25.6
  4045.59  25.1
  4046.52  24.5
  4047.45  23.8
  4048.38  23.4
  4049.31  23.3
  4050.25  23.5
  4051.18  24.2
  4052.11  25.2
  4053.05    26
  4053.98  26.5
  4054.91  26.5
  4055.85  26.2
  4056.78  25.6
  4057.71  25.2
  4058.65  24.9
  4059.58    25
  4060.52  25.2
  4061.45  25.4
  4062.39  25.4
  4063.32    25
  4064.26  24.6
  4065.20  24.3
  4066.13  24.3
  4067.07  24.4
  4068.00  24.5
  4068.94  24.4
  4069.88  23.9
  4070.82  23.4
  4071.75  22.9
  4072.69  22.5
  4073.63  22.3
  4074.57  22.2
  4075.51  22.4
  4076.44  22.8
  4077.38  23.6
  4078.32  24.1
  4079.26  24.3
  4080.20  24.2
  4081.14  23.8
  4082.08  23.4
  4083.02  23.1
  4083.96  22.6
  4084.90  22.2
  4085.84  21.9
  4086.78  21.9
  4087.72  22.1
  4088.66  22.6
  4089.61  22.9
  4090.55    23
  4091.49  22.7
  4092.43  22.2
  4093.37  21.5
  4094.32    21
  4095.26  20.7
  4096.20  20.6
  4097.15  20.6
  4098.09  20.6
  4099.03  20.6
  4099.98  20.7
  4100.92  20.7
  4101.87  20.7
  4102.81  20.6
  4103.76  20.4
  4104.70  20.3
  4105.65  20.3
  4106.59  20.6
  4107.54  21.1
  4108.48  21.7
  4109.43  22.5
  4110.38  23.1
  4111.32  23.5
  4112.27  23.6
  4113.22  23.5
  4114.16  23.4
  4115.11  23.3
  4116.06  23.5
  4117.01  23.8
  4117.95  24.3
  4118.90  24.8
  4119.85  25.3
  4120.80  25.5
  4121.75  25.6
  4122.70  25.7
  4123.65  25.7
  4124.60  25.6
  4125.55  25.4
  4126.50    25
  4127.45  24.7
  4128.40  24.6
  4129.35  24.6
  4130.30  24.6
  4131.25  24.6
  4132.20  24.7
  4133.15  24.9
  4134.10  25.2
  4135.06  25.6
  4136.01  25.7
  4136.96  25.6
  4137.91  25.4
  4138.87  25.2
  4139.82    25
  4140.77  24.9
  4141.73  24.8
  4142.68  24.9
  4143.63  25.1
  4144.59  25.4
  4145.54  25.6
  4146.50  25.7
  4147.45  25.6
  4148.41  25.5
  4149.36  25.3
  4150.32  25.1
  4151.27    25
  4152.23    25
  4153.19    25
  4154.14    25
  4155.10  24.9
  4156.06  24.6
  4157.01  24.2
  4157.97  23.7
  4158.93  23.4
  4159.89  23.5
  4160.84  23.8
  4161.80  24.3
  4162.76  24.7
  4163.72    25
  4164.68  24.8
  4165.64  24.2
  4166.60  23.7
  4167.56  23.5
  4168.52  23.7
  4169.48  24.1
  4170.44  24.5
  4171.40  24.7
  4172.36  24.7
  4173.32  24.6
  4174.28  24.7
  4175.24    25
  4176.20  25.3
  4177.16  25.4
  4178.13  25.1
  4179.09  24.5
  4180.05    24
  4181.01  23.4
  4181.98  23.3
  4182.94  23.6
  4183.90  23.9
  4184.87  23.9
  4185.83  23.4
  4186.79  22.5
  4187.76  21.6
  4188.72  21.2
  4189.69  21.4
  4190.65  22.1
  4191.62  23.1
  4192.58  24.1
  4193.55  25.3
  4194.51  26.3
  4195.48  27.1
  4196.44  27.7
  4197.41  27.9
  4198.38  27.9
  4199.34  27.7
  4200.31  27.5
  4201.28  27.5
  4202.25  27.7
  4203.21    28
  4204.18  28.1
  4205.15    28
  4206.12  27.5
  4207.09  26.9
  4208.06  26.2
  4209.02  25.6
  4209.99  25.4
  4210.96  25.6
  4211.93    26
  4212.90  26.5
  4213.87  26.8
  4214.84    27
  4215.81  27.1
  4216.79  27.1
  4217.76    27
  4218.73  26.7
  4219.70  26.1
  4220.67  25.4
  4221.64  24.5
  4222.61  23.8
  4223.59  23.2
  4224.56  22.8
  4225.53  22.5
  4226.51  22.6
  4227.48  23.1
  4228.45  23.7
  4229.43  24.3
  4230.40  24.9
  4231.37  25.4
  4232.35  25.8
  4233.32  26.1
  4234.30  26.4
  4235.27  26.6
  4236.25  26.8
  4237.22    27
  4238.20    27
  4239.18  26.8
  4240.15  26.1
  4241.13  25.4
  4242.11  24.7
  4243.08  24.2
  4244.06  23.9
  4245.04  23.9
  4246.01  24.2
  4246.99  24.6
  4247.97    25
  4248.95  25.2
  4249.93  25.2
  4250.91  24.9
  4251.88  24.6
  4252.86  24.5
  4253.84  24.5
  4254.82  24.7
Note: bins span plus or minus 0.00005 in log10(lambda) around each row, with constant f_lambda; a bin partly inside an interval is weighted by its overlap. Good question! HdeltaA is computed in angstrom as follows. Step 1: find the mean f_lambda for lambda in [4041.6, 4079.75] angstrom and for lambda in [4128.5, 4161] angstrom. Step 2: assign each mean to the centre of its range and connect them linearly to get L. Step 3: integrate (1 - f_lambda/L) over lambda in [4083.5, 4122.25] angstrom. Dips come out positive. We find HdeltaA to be 3.8 angstrom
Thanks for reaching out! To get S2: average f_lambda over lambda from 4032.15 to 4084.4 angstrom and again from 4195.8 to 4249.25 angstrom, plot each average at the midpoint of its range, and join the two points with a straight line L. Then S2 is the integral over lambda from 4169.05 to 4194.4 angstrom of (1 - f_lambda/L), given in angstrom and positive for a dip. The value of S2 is 1.6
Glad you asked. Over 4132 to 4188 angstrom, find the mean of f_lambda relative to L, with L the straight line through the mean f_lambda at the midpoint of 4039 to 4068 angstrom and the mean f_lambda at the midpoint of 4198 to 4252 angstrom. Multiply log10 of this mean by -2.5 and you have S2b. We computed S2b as 0.037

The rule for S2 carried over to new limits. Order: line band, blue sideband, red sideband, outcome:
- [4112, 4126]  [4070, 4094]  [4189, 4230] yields -0.6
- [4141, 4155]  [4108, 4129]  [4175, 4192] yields -0.8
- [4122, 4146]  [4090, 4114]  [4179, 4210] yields -2.4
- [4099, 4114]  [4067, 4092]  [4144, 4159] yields 1.4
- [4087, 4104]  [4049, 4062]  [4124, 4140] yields 2.6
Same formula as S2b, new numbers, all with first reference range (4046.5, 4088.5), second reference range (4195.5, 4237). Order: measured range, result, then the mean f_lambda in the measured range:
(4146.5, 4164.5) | 0.02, 24.7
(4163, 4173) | 0.05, 24.3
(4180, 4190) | 0.12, 22.9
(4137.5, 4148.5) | -0.01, 25.2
